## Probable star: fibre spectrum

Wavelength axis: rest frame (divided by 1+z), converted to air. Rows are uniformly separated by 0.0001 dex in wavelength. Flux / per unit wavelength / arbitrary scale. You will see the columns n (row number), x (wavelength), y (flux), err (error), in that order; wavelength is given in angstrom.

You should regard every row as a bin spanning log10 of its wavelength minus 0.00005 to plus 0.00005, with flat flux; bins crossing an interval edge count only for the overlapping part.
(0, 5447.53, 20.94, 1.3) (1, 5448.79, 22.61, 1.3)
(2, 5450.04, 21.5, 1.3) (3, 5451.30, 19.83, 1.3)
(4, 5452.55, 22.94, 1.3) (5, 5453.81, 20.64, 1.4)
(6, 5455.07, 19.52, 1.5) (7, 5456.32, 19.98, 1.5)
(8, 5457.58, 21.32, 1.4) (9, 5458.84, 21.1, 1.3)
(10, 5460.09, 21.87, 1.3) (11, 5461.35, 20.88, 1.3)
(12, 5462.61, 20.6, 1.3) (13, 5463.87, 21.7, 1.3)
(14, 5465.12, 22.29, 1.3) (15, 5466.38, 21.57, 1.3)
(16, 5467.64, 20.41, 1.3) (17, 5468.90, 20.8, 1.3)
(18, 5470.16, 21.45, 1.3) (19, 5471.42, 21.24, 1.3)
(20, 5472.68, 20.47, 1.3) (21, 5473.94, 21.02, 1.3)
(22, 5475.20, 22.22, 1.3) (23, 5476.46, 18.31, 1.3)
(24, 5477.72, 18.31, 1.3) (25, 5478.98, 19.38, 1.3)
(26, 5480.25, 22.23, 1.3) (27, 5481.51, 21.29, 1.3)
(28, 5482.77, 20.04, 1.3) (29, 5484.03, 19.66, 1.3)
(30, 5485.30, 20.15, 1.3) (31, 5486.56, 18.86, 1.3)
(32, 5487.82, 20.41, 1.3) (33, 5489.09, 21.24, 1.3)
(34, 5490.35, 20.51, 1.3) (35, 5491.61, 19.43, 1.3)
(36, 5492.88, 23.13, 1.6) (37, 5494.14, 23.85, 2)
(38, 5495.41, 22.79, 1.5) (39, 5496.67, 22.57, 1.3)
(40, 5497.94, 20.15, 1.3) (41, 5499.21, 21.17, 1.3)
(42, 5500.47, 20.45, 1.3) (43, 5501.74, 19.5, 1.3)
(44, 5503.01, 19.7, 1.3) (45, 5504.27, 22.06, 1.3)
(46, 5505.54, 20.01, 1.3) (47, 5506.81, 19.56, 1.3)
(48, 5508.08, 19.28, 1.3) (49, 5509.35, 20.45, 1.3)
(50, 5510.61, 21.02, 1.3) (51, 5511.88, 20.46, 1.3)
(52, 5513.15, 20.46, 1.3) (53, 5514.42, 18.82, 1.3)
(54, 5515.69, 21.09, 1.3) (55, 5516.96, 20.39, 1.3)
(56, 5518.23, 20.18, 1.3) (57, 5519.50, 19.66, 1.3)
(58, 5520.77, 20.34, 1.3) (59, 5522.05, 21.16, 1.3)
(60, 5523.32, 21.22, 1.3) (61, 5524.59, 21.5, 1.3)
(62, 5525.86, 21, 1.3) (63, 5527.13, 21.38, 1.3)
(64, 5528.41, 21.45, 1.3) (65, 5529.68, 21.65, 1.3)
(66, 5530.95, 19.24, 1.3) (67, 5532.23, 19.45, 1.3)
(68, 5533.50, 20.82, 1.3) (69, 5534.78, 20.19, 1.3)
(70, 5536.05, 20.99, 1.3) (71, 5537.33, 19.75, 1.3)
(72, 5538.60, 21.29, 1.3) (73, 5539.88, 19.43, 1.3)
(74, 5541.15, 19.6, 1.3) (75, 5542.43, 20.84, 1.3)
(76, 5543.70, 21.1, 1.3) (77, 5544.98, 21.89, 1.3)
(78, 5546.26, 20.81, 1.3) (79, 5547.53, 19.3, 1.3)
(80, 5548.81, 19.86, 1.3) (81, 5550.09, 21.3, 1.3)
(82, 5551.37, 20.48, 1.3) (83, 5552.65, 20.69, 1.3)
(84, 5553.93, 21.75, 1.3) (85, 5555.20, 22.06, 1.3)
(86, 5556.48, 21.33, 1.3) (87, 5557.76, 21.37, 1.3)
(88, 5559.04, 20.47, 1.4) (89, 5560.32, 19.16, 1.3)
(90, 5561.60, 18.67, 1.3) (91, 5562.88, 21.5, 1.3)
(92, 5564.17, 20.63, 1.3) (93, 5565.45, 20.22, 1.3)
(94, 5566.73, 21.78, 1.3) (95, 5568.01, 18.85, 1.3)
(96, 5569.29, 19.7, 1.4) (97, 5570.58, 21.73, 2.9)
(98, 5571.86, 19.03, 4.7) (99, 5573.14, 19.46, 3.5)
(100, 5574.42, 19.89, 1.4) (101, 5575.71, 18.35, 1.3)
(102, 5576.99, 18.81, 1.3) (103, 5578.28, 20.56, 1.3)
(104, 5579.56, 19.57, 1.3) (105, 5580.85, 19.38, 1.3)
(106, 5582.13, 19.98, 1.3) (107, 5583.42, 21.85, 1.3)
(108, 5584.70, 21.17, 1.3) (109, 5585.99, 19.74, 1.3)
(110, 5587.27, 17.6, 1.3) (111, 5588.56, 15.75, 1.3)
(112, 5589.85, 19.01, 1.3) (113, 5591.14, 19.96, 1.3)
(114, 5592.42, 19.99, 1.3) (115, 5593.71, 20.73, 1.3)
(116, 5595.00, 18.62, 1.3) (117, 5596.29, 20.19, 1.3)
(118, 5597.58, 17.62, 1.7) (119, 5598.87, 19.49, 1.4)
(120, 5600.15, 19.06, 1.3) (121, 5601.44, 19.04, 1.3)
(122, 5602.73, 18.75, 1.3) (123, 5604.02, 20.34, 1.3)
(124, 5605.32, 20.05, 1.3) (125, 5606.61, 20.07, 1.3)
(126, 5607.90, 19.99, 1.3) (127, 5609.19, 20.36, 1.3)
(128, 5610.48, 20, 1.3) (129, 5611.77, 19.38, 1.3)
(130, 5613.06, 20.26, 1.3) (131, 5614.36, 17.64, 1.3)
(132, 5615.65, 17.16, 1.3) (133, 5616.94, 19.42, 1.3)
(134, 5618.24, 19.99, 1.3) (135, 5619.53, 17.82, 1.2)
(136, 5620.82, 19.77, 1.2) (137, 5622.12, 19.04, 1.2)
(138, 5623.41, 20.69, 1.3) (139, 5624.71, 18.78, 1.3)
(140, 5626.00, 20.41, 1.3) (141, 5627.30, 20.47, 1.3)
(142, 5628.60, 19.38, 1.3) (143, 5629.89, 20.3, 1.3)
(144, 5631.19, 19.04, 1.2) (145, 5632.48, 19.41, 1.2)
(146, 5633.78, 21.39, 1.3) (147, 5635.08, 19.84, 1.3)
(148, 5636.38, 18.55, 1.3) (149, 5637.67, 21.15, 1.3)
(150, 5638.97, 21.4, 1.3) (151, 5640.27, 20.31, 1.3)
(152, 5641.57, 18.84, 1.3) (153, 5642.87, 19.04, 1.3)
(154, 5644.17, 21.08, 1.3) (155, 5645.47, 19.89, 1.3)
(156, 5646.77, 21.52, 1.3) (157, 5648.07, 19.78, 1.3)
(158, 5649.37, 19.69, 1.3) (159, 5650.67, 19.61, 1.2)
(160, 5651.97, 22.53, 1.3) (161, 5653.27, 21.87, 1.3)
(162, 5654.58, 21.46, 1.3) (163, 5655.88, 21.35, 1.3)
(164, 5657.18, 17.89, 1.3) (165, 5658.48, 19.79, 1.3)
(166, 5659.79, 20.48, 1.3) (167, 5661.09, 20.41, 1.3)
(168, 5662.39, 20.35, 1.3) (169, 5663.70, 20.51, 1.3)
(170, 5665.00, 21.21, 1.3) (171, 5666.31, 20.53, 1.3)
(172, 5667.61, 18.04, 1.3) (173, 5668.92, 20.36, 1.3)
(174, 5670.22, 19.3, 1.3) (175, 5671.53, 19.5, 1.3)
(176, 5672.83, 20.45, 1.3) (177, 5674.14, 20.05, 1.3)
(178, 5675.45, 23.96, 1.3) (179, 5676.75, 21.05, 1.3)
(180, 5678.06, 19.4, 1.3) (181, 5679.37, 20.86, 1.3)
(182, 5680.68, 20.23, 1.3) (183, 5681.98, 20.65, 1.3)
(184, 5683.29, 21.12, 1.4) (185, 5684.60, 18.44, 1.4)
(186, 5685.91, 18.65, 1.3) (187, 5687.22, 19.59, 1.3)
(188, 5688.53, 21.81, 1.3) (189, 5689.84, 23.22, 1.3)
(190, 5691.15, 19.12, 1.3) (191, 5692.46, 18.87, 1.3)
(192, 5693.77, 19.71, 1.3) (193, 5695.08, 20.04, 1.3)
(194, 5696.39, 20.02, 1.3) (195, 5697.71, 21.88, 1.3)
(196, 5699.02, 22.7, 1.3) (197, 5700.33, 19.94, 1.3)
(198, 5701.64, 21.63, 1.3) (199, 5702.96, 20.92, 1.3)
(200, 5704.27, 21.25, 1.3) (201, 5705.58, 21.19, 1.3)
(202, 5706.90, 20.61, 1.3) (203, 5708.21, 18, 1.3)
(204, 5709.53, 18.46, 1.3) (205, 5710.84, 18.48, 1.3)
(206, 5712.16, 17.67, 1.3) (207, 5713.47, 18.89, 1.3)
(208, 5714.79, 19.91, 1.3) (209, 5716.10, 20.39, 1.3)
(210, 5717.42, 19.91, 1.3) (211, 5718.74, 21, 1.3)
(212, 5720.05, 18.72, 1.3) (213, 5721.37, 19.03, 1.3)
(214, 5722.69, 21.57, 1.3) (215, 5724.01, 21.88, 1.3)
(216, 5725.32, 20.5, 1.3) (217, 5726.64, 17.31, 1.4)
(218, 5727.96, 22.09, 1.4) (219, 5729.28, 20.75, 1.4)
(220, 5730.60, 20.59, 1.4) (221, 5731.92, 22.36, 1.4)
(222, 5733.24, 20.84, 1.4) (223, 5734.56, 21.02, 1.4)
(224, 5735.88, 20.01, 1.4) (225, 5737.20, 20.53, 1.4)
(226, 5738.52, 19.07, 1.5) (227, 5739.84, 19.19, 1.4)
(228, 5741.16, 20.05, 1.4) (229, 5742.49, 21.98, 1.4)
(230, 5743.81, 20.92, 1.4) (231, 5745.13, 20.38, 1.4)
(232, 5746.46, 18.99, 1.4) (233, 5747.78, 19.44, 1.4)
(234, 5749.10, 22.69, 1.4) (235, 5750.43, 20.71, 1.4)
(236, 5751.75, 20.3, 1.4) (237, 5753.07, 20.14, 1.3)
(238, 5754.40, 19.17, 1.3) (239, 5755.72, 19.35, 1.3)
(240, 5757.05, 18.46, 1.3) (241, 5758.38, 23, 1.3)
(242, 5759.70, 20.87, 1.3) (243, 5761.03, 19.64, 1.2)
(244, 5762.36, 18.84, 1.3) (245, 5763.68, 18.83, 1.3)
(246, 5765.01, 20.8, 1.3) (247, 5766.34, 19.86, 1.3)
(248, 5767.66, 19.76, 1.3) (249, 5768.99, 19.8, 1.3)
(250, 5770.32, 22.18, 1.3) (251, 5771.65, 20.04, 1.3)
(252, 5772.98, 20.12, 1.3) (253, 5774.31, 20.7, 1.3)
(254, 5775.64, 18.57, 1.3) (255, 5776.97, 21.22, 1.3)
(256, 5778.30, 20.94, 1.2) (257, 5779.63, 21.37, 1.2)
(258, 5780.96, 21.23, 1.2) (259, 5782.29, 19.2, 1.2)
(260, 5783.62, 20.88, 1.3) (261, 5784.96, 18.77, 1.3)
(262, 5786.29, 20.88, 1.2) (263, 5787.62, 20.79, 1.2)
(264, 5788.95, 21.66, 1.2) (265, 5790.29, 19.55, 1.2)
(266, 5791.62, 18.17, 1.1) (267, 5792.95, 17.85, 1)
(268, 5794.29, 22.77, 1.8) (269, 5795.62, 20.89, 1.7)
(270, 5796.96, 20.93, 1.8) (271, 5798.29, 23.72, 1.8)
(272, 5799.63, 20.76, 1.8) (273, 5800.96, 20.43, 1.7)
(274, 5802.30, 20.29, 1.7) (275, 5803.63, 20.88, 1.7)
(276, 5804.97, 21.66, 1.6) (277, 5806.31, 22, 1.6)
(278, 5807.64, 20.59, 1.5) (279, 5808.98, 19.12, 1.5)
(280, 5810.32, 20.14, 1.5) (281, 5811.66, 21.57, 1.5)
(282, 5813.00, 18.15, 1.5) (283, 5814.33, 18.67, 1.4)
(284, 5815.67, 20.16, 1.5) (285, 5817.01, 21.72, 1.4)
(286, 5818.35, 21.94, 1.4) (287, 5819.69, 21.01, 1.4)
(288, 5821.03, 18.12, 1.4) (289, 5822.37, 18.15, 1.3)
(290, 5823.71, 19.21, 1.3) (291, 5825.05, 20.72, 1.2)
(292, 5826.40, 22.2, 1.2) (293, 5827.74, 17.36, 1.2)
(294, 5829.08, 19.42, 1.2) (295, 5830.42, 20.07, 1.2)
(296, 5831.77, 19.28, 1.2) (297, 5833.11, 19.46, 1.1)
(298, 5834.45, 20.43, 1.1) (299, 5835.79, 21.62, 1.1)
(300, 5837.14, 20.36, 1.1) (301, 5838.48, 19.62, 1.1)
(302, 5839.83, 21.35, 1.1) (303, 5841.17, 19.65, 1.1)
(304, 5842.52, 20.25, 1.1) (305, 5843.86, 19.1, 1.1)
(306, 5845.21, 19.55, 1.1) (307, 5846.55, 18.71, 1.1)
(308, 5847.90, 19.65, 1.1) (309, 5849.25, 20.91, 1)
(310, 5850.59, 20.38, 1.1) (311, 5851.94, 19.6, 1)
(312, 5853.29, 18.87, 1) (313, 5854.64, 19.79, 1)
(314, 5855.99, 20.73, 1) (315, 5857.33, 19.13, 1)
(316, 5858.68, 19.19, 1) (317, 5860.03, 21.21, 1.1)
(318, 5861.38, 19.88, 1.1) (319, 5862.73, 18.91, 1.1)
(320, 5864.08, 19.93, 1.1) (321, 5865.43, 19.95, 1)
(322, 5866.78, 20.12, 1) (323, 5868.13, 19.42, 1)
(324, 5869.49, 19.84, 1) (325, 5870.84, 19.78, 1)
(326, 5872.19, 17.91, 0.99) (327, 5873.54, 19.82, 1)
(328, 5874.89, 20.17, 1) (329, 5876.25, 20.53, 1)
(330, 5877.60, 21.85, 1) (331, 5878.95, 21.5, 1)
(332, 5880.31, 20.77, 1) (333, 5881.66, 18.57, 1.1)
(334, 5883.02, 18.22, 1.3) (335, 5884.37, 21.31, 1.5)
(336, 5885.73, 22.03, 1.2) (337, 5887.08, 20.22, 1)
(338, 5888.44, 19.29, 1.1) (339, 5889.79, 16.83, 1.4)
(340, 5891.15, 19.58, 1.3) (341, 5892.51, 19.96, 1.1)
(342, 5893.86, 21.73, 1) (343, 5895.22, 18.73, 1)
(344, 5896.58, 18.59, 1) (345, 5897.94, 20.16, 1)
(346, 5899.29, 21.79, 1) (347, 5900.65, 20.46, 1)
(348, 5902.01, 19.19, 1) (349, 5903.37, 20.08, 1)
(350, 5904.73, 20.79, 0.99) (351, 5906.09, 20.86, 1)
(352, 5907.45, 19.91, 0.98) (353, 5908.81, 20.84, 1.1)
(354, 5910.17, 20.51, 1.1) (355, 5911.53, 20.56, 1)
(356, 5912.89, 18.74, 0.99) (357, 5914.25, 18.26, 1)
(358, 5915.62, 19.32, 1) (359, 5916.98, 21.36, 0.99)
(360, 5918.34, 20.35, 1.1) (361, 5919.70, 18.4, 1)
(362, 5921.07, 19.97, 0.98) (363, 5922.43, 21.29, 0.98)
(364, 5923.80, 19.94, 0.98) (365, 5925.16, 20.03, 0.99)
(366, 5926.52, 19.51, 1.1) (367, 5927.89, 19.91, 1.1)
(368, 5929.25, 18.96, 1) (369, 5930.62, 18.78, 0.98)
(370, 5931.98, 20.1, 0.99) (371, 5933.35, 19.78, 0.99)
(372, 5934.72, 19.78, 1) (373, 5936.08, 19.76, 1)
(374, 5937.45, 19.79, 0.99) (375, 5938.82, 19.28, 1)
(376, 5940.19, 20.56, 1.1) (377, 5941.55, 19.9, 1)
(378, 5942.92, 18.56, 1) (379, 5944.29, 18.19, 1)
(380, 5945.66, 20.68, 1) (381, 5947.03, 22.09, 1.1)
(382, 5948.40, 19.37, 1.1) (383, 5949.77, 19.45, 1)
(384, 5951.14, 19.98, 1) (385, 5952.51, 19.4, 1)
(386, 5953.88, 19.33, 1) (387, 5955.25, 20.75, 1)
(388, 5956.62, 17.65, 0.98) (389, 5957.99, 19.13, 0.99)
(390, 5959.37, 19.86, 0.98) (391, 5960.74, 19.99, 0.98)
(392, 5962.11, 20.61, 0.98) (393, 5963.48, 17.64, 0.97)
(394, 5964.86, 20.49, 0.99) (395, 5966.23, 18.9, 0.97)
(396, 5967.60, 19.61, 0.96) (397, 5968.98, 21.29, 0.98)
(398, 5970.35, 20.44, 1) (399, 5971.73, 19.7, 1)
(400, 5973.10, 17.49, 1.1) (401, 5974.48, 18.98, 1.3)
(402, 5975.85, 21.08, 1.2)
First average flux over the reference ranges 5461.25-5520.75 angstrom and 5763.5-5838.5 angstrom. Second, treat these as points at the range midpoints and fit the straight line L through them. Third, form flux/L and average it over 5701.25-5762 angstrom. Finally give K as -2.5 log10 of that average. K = 0.01 mag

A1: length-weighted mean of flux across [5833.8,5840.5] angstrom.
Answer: 20.7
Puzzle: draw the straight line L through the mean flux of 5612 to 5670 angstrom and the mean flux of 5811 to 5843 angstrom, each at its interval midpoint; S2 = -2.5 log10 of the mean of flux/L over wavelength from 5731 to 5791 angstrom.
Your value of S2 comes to -0.02 mag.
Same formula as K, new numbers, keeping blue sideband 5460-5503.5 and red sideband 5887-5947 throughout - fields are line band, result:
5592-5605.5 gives 0.06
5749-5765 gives 0.01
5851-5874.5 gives 0.02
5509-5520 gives 0.02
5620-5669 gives 0.02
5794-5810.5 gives -0.05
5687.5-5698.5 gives -0.01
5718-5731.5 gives -0.01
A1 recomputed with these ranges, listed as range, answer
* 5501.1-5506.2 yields 20.3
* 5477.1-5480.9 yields 20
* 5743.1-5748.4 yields 20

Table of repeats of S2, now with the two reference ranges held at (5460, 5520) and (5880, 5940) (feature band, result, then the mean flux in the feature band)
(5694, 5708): -0.03 mag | 20.9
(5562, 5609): 0.04 mag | 19.7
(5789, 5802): -0.03 mag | 20.6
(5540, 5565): 0.00 mag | 20.6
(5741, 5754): -0.02 mag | 20.5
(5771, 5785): -0.01 mag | 20.3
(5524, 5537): -0.01 mag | 20.7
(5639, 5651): 0.02 mag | 20.1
